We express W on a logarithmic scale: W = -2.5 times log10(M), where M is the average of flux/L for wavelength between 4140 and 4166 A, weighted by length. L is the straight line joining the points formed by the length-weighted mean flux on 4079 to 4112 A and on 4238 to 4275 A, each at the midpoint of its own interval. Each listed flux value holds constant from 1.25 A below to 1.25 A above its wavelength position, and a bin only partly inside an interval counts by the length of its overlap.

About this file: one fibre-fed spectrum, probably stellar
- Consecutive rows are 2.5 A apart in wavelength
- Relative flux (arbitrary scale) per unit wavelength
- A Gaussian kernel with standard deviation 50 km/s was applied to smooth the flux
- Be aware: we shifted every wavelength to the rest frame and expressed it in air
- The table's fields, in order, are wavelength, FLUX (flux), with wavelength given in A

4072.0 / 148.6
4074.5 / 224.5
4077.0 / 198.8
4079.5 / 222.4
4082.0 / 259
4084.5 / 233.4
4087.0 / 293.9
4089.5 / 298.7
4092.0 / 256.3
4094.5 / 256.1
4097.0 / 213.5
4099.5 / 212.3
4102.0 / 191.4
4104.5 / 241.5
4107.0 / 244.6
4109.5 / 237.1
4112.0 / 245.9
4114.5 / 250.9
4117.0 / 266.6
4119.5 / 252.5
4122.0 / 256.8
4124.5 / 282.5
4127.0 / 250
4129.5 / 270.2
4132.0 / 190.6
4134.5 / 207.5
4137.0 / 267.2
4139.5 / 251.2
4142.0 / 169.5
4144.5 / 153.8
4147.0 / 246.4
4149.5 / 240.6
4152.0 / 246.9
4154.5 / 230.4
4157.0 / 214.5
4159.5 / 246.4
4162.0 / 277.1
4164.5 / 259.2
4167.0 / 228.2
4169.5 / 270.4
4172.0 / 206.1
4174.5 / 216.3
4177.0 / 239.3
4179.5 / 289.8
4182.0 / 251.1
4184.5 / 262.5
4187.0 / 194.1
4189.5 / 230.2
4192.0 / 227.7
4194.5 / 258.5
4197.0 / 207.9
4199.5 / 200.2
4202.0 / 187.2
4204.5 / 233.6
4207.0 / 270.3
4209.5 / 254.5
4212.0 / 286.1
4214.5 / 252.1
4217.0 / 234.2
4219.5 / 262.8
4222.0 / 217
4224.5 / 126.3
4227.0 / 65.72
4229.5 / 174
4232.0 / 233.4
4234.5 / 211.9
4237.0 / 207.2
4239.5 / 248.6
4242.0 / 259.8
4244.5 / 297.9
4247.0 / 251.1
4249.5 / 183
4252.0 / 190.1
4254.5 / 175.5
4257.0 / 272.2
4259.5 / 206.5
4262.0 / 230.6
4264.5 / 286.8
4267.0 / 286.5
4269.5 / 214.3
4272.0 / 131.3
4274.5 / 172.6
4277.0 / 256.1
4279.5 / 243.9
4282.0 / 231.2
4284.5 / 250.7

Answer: 0.04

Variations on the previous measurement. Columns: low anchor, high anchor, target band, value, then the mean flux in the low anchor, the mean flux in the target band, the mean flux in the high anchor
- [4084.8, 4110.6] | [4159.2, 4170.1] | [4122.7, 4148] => 0.097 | 244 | 229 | 256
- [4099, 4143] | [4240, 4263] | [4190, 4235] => 0.076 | 239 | 217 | 230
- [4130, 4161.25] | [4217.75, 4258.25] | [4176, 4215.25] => -0.109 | 224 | 240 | 211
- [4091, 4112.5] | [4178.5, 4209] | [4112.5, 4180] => -0.028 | 232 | 240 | 234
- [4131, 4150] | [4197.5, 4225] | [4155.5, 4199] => -0.073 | 215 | 239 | 232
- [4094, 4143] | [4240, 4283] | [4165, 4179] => -0.009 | 238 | 237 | 229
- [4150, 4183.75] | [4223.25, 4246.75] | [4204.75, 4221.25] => -0.181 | 244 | 257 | 205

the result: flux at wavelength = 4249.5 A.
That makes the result 183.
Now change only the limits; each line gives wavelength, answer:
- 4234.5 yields 211.9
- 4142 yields 169.5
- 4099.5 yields 212.3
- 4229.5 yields 174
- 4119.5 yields 252.5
